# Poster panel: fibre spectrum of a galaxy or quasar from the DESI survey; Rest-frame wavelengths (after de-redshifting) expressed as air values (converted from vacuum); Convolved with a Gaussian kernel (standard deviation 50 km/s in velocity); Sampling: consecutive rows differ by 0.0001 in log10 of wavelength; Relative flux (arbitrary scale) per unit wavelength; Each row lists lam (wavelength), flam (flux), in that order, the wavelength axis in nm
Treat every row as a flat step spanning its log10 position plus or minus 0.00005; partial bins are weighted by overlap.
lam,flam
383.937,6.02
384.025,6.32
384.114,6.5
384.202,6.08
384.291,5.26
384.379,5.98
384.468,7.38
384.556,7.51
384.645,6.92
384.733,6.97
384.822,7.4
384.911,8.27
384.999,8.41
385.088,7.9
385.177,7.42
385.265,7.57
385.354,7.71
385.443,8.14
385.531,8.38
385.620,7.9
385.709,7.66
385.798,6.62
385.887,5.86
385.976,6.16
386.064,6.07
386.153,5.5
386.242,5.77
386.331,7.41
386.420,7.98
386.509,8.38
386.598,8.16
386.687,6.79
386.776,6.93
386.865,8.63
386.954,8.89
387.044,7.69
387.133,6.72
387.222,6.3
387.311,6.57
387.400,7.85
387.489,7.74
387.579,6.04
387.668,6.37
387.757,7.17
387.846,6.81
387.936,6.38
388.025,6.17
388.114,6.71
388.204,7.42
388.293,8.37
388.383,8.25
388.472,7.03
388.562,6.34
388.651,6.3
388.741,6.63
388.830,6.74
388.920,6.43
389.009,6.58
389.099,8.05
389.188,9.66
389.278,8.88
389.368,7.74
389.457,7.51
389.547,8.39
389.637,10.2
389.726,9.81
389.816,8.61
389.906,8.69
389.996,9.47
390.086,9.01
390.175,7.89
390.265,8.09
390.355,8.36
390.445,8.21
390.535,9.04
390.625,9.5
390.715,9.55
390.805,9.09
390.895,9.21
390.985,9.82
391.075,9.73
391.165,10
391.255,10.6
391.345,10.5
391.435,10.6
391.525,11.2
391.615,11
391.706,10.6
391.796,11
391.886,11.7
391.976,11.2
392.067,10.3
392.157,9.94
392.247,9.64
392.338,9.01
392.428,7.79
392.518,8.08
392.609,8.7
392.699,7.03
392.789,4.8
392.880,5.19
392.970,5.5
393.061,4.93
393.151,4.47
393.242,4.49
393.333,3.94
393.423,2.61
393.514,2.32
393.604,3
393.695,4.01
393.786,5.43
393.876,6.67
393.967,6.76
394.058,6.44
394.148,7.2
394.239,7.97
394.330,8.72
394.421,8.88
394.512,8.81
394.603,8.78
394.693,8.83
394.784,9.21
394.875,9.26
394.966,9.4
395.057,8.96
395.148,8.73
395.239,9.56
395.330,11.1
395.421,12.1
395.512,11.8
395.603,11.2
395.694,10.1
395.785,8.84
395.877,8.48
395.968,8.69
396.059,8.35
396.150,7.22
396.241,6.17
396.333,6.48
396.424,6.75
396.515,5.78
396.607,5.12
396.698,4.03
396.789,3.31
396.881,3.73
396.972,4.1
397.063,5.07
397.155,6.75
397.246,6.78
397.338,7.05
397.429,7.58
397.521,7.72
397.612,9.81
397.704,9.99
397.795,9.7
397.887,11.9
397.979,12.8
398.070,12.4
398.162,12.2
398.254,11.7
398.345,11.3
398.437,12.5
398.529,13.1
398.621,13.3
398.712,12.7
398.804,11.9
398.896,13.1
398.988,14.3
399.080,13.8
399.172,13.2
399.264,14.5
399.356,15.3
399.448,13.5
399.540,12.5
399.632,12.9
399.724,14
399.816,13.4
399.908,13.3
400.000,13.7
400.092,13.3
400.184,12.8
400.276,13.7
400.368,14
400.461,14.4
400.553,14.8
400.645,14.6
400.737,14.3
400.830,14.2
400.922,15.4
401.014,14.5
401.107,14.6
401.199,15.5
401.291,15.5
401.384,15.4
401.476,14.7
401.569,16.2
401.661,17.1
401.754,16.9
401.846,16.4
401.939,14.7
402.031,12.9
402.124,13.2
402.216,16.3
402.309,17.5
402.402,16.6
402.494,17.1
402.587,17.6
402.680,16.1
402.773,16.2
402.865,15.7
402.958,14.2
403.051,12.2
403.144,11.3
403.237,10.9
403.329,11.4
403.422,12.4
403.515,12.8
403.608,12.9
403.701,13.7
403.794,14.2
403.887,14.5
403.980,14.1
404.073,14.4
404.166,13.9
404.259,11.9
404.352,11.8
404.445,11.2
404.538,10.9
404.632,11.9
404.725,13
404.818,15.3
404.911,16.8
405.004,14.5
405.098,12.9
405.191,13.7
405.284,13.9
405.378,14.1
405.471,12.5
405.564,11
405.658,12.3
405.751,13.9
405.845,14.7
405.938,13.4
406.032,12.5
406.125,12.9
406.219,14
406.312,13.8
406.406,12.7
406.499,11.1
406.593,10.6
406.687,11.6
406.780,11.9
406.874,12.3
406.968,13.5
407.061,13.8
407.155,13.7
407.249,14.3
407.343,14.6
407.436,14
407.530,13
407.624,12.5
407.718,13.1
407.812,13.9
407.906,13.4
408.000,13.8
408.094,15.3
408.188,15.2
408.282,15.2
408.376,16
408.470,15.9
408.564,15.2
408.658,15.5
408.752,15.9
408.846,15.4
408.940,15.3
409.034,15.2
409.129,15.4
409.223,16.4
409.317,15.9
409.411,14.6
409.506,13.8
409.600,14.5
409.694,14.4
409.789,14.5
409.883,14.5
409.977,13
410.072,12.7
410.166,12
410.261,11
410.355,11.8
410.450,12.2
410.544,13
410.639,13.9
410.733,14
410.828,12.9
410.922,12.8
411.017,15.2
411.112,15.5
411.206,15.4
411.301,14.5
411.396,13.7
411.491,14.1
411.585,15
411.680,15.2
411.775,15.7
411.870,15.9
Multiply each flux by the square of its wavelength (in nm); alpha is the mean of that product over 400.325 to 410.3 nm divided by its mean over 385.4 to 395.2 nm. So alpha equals 1.95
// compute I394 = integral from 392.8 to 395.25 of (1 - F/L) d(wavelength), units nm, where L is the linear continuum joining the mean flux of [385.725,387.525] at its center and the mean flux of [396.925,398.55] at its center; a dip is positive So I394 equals 0.60 nm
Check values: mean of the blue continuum 7.11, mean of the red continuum 9.53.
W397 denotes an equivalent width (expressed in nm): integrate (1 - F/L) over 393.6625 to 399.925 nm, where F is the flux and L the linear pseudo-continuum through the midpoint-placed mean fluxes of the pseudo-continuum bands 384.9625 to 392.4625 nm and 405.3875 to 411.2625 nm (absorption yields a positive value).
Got 0.62 nm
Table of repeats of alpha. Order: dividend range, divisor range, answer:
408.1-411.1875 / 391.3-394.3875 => 2.10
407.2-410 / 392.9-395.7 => 2.12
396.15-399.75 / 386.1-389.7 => 1.42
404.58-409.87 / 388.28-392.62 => 1.69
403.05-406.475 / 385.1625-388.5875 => 2.00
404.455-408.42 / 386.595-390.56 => 1.91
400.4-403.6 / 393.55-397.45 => 2.04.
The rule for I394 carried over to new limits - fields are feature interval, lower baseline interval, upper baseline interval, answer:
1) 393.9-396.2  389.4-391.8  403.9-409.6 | 0.36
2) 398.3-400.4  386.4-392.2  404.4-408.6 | -0.36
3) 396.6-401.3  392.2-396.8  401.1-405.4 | -0.28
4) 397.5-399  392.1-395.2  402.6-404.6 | -0.29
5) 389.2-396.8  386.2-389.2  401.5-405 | 0.98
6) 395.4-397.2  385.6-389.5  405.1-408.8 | 0.52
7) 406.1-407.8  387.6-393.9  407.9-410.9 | 0.06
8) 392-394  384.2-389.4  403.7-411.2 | 0.65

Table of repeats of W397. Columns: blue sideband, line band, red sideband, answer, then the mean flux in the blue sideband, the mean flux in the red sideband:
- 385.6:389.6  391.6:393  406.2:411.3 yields -0.03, 7.19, 13.9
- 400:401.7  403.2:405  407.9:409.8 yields 0.21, 14.7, 15.1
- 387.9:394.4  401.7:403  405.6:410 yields -0.41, 7.88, 14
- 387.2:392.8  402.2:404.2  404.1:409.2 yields -0.28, 8.49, 13.6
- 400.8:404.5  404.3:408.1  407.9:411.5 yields 0.33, 14.4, 14.3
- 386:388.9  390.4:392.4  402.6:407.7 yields -0.38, 7.05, 13.2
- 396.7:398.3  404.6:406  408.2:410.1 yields -0.09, 8.28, 15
